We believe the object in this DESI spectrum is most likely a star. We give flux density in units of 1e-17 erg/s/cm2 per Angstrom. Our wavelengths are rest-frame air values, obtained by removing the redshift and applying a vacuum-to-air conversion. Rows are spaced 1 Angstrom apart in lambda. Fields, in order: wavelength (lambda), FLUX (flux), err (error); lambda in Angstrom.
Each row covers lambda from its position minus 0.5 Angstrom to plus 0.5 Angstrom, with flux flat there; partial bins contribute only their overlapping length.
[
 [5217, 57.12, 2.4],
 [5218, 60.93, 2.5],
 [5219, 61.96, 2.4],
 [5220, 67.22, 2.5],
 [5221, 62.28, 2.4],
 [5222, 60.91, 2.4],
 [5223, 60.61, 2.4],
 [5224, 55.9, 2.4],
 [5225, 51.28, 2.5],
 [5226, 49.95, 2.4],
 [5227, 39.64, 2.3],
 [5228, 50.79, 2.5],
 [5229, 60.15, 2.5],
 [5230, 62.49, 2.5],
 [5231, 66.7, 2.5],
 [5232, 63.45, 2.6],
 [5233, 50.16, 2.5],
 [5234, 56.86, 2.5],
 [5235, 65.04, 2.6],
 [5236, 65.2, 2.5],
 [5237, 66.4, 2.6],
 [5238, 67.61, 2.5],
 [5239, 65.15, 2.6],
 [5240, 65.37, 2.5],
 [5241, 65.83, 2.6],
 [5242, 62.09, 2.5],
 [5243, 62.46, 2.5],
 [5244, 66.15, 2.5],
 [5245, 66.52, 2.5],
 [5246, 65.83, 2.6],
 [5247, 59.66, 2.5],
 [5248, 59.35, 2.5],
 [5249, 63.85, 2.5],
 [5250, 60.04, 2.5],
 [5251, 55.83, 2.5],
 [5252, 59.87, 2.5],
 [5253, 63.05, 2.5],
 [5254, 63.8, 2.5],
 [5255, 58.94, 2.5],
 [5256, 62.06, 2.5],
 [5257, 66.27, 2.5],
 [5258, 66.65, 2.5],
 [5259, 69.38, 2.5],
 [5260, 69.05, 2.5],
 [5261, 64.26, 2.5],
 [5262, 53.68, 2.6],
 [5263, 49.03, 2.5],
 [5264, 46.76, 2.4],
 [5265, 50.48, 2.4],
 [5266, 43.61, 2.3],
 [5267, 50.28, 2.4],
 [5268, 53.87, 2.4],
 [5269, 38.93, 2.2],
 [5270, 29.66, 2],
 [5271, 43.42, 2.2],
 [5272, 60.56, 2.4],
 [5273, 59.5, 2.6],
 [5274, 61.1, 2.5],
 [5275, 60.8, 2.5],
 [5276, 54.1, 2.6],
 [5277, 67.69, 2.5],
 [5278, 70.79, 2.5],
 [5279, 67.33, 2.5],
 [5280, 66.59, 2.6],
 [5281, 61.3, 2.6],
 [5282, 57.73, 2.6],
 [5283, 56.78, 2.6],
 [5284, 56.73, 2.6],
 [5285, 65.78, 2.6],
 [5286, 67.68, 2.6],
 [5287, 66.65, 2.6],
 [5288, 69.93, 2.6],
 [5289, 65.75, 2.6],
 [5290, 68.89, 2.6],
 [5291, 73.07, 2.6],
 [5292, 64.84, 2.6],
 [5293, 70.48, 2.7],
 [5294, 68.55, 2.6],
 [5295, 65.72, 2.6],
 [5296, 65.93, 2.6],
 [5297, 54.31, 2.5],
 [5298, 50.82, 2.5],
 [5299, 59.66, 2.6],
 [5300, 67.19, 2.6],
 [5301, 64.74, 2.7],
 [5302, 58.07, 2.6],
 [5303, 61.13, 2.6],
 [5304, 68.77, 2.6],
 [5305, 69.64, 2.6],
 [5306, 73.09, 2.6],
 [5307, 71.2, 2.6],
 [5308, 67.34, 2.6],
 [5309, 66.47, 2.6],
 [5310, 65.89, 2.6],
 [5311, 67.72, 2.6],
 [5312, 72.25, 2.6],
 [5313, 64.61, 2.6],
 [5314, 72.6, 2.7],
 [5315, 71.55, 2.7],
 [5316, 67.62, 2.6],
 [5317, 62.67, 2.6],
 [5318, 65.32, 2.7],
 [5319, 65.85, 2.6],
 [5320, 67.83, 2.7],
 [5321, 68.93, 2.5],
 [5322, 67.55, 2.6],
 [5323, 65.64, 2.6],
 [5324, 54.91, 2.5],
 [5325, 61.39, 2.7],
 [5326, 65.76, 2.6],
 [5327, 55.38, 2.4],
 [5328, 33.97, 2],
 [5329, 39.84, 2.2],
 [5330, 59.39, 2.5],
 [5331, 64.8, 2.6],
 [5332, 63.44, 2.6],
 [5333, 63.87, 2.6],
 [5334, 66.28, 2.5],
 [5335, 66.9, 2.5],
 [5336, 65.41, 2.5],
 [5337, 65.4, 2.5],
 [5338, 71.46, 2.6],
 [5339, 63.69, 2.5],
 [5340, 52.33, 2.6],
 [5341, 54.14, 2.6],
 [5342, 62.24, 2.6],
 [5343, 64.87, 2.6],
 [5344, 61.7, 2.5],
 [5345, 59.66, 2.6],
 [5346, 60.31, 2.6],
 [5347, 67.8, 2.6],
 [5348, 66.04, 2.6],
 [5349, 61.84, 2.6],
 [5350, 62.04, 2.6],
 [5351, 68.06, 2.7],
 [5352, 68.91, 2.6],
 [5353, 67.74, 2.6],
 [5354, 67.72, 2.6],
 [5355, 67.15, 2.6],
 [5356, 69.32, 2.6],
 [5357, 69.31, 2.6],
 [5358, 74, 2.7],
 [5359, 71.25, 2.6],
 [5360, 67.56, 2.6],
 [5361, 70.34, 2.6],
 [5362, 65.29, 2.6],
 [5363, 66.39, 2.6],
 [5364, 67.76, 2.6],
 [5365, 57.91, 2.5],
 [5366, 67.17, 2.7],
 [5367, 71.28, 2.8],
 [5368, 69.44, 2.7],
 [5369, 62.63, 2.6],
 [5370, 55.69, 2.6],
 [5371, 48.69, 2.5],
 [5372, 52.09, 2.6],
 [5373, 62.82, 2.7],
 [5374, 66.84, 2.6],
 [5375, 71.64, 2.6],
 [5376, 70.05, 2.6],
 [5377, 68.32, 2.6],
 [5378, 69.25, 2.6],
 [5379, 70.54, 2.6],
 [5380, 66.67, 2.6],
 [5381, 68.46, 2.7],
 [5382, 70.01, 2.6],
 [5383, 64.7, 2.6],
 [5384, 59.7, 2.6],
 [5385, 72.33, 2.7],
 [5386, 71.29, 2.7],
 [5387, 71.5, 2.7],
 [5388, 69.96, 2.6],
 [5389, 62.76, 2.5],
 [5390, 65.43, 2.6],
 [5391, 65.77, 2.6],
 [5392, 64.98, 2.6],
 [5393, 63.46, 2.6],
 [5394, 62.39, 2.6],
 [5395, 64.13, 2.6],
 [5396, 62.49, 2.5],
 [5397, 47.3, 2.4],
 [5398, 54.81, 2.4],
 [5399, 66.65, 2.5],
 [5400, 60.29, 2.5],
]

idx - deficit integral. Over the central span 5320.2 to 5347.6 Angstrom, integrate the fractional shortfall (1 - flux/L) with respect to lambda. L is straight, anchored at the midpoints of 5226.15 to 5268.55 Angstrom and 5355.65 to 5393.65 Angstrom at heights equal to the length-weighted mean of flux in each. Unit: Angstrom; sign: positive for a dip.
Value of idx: 1.4 Angstrom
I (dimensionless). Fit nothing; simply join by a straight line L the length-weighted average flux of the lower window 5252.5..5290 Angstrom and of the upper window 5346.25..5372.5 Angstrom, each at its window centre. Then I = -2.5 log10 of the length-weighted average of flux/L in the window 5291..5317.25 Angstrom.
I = -0.078 mag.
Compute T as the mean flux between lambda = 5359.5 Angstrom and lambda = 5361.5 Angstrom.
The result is 69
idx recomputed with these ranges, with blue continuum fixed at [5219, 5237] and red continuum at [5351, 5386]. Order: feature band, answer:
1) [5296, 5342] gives 0.3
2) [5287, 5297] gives -0.8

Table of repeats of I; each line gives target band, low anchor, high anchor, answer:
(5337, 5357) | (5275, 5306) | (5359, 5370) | 0.03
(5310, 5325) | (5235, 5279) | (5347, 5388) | -0.05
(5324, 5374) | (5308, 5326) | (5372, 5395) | 0.06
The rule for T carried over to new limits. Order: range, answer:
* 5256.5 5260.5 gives 67.8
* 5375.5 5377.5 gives 69.2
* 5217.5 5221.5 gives 63.1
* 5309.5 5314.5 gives 68.6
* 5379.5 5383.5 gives 67.5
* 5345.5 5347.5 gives 64.1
